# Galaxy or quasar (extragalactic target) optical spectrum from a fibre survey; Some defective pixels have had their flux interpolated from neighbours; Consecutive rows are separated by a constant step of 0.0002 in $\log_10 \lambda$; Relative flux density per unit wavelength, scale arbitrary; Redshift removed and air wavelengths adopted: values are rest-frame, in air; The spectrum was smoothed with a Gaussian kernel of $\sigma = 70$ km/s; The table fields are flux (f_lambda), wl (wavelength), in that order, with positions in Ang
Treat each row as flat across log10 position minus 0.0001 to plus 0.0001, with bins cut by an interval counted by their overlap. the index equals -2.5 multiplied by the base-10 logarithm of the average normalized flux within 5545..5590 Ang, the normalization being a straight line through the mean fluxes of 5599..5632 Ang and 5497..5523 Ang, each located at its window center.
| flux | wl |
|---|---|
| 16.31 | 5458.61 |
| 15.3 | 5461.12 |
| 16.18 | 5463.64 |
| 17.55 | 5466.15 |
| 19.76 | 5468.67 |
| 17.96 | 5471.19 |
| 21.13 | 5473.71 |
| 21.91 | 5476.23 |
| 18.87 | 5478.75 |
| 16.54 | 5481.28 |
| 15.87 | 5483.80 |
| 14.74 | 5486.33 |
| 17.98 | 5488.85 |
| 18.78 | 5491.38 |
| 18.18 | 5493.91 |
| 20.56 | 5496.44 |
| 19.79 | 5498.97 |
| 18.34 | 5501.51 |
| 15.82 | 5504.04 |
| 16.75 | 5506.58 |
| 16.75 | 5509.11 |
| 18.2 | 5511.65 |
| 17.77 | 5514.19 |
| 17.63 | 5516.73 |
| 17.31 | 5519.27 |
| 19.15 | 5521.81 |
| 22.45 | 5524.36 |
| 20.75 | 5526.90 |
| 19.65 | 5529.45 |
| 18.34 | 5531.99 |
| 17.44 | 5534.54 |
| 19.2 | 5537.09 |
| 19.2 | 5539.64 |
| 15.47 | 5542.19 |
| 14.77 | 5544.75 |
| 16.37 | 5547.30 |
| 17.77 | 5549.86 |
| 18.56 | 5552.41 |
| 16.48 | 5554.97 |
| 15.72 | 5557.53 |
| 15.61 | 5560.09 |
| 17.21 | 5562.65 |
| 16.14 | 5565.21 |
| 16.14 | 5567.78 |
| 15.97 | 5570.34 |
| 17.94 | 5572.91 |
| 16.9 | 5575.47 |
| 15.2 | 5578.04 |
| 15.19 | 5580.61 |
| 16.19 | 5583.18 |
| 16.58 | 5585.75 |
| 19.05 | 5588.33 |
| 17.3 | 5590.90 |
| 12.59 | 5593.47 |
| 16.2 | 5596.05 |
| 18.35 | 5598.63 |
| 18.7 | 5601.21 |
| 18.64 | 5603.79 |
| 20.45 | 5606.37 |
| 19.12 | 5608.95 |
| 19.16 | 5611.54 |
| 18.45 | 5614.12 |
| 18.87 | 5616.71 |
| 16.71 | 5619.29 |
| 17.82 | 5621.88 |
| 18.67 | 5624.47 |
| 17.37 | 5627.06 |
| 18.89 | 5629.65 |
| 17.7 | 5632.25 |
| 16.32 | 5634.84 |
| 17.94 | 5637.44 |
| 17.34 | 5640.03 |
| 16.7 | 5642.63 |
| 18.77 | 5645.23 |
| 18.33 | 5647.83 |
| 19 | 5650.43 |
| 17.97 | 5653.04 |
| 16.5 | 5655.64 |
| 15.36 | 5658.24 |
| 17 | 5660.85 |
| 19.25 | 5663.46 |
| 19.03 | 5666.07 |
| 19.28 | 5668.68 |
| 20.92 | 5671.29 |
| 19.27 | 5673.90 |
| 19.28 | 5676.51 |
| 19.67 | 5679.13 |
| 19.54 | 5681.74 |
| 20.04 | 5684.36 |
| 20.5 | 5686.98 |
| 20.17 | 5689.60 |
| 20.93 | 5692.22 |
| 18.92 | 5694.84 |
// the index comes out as 0.10 mag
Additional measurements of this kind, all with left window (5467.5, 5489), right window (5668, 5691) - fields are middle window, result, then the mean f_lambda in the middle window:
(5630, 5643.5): 0.13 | 17.3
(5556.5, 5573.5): 0.16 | 16.3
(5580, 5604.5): 0.14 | 16.9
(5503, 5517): 0.09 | 17.1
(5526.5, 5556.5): 0.06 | 17.7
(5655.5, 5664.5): 0.16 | 17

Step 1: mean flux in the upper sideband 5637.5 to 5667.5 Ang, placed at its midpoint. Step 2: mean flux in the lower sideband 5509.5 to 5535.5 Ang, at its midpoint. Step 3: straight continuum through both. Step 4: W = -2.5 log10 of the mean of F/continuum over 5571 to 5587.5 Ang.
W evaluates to 0.12 mag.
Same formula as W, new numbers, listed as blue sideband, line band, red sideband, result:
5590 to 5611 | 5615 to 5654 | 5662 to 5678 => 0.041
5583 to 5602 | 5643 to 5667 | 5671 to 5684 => 0.064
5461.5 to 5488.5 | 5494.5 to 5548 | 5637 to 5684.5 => -0.007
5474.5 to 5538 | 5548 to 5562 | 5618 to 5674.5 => 0.088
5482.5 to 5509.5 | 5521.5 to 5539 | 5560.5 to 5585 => -0.151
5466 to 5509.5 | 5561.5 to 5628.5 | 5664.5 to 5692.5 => 0.106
